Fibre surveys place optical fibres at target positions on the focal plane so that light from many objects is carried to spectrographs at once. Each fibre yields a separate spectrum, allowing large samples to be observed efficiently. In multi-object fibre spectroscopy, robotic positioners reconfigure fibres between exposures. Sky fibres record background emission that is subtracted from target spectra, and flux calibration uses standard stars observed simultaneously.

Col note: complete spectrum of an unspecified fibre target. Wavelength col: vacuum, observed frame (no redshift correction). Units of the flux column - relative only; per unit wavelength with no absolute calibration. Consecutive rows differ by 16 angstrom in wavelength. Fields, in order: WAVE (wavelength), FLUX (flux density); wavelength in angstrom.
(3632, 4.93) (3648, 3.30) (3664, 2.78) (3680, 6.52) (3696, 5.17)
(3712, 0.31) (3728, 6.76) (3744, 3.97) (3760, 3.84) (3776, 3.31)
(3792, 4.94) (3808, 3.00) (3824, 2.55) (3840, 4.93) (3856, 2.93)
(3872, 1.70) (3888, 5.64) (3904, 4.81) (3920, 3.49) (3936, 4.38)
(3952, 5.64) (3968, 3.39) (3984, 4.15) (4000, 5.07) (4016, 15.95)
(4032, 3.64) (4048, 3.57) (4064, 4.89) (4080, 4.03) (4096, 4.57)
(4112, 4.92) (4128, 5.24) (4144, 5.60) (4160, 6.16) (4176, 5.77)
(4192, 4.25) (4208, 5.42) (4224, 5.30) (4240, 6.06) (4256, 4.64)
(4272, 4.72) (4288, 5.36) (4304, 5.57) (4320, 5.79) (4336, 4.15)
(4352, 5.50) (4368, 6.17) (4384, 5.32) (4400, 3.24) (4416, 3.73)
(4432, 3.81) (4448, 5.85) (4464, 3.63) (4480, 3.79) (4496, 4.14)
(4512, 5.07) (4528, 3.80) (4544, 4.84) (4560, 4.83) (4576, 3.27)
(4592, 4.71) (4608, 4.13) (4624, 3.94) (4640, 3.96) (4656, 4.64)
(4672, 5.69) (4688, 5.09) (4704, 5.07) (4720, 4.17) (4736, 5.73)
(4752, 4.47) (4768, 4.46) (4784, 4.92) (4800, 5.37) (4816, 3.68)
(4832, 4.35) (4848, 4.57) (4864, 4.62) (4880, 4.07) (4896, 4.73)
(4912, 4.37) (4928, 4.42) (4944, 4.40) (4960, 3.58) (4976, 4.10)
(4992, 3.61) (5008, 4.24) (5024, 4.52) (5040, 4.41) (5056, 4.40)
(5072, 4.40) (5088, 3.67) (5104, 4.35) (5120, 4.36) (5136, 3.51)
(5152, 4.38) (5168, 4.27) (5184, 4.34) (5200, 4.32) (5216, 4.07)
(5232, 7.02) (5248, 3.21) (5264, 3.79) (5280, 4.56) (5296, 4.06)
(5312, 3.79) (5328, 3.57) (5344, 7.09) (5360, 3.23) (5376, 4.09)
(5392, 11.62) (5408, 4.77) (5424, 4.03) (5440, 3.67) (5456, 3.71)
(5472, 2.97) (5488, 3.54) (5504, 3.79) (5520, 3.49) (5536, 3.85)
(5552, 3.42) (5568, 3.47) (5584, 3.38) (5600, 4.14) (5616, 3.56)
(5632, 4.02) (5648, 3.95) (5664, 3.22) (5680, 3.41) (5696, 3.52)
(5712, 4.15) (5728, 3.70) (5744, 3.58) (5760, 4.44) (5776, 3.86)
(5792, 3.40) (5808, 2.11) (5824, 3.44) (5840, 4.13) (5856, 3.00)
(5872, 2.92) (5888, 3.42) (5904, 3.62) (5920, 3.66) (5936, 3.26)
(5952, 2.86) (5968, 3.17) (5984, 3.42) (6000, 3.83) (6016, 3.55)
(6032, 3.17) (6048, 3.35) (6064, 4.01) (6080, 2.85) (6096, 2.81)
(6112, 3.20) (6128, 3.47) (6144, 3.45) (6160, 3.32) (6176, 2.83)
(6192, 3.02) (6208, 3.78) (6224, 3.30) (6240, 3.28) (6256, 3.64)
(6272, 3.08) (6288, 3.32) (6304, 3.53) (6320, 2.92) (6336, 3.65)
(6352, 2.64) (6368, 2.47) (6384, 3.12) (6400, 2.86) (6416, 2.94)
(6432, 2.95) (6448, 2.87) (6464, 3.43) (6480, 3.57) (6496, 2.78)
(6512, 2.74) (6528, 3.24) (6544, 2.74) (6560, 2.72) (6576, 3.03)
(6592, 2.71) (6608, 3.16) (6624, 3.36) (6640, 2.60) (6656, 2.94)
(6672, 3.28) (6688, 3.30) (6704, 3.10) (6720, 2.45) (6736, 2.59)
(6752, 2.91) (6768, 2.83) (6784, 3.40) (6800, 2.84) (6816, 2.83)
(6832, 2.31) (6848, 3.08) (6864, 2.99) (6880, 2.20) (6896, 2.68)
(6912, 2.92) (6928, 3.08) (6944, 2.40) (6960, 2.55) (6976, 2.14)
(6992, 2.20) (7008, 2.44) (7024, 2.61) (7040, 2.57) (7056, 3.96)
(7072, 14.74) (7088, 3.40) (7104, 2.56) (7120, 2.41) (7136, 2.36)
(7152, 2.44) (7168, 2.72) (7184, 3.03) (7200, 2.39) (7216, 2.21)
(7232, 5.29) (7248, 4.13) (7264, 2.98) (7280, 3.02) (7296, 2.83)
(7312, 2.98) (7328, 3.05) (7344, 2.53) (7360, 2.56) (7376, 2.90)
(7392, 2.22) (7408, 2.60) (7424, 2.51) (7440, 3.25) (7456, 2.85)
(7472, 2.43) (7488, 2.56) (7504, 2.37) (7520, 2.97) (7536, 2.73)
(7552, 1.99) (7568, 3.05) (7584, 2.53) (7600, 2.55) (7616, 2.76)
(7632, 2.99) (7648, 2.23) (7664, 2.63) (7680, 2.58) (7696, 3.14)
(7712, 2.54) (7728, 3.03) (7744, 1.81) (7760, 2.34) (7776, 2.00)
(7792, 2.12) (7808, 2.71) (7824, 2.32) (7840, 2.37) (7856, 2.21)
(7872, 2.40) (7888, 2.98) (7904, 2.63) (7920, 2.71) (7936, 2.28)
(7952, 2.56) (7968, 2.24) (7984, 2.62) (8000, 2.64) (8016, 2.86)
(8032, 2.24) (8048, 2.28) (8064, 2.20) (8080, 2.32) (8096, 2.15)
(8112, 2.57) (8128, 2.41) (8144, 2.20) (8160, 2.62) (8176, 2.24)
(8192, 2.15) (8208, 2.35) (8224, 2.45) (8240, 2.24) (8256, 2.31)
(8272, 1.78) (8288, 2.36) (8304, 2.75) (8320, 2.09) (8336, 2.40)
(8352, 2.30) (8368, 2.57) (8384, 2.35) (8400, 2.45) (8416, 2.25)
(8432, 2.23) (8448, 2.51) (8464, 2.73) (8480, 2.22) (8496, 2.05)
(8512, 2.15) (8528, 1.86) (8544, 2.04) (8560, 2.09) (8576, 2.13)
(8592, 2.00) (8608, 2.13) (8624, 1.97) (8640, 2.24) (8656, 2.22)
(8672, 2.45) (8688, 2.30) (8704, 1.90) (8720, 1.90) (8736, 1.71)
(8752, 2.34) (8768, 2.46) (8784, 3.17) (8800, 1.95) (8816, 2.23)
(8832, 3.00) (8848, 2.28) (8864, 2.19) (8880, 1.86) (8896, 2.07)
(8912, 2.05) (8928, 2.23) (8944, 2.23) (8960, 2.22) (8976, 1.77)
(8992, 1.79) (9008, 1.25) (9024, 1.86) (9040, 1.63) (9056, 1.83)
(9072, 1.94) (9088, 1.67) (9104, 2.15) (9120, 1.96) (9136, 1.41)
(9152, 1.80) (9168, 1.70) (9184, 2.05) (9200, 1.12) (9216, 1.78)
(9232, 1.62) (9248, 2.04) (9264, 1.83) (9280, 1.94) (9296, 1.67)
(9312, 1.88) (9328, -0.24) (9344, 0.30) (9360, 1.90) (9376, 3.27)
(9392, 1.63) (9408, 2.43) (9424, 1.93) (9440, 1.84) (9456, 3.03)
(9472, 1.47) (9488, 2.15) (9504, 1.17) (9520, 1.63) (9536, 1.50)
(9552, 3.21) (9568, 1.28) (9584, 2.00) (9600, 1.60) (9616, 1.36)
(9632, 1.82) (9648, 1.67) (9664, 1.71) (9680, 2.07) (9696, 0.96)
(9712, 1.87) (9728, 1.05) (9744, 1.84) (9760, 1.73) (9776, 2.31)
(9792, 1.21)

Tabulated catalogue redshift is 0.08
